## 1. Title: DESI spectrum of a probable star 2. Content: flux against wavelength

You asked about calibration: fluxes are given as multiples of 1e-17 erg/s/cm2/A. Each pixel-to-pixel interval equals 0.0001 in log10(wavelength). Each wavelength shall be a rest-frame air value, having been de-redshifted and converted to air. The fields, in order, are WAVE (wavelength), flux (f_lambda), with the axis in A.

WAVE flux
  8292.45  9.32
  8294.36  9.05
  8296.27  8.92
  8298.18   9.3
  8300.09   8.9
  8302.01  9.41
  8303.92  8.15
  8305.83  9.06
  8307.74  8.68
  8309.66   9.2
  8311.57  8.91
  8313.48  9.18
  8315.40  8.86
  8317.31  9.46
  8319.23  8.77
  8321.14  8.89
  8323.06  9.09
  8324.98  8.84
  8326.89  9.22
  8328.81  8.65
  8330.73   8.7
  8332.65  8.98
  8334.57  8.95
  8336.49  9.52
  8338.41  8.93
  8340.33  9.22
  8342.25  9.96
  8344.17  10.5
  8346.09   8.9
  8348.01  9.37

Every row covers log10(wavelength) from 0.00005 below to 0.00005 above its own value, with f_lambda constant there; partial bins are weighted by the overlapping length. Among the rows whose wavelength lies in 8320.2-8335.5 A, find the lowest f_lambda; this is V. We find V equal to 8.65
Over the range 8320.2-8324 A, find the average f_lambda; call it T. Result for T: 8.98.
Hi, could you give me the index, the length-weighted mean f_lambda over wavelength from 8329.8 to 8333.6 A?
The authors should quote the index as 8.84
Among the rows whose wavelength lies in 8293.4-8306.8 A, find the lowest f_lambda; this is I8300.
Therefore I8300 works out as 8.15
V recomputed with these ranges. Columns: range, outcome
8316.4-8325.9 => 8.77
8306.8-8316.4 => 8.68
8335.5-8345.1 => 8.93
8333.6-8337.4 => 8.95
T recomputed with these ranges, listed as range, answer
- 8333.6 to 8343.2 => 9.31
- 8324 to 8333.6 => 8.88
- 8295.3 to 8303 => 9.12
